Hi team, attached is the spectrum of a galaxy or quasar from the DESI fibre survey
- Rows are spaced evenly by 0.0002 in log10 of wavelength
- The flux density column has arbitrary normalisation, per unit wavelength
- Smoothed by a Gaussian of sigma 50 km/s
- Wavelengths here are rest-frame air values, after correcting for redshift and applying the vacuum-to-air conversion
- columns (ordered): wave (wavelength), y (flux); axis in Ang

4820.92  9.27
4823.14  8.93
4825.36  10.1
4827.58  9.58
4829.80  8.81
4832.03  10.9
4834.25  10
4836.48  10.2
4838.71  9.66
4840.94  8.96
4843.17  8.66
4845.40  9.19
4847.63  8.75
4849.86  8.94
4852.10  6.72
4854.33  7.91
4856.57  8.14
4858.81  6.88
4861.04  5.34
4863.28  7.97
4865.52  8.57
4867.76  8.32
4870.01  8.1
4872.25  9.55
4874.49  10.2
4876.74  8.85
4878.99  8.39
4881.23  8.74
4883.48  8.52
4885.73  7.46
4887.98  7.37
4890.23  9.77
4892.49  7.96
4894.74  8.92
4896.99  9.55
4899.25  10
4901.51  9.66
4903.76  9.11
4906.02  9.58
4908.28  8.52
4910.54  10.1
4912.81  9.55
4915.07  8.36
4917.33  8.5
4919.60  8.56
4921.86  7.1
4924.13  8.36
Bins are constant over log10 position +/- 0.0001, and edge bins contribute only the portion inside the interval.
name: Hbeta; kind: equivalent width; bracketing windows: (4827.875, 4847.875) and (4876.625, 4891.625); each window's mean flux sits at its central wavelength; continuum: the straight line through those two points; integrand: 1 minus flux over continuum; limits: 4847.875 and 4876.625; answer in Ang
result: 2.6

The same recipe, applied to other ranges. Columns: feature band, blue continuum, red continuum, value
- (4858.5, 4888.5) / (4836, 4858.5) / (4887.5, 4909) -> 2.20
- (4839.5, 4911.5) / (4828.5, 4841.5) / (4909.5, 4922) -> 5.36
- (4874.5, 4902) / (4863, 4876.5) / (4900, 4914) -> 0.99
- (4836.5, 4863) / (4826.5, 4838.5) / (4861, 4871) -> 2.11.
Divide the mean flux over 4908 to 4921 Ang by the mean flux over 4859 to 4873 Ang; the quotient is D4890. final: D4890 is 1.13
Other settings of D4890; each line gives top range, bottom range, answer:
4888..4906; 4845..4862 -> 1.19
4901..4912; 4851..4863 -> 1.33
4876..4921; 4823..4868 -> 1.02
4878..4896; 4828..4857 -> 0.93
